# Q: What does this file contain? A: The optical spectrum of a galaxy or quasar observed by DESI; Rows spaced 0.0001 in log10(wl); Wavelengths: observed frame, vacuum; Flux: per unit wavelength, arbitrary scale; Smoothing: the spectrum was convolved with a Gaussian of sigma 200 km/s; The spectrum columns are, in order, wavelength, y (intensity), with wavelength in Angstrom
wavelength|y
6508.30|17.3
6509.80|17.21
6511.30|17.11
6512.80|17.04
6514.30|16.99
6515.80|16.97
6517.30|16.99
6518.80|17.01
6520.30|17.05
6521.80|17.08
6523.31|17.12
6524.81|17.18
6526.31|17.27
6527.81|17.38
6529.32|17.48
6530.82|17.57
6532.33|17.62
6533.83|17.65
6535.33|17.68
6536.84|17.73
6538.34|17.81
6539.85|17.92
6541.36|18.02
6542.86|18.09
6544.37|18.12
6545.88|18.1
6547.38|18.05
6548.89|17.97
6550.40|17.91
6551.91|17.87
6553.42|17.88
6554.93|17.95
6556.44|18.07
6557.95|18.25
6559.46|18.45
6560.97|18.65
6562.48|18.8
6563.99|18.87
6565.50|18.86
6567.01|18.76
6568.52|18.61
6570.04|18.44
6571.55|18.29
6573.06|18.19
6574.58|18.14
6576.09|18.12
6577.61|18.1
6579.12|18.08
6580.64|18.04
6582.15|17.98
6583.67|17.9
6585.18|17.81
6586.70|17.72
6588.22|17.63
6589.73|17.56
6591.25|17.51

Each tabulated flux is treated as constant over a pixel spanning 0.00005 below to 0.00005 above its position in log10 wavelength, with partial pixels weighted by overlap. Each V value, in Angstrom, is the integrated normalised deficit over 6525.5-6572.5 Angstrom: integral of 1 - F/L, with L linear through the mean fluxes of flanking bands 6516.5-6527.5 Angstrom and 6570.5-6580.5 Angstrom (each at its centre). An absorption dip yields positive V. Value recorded -1.1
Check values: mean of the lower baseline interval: 17.1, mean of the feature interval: 18.1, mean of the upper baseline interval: 18.2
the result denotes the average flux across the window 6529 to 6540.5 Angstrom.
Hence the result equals 17.7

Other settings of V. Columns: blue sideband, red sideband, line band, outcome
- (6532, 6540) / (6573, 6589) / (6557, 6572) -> -0.6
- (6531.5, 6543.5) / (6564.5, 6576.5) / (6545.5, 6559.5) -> 0.1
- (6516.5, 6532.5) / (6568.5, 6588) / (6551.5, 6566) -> -0.5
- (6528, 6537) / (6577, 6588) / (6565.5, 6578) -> -0.4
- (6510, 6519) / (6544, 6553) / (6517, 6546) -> 0.0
